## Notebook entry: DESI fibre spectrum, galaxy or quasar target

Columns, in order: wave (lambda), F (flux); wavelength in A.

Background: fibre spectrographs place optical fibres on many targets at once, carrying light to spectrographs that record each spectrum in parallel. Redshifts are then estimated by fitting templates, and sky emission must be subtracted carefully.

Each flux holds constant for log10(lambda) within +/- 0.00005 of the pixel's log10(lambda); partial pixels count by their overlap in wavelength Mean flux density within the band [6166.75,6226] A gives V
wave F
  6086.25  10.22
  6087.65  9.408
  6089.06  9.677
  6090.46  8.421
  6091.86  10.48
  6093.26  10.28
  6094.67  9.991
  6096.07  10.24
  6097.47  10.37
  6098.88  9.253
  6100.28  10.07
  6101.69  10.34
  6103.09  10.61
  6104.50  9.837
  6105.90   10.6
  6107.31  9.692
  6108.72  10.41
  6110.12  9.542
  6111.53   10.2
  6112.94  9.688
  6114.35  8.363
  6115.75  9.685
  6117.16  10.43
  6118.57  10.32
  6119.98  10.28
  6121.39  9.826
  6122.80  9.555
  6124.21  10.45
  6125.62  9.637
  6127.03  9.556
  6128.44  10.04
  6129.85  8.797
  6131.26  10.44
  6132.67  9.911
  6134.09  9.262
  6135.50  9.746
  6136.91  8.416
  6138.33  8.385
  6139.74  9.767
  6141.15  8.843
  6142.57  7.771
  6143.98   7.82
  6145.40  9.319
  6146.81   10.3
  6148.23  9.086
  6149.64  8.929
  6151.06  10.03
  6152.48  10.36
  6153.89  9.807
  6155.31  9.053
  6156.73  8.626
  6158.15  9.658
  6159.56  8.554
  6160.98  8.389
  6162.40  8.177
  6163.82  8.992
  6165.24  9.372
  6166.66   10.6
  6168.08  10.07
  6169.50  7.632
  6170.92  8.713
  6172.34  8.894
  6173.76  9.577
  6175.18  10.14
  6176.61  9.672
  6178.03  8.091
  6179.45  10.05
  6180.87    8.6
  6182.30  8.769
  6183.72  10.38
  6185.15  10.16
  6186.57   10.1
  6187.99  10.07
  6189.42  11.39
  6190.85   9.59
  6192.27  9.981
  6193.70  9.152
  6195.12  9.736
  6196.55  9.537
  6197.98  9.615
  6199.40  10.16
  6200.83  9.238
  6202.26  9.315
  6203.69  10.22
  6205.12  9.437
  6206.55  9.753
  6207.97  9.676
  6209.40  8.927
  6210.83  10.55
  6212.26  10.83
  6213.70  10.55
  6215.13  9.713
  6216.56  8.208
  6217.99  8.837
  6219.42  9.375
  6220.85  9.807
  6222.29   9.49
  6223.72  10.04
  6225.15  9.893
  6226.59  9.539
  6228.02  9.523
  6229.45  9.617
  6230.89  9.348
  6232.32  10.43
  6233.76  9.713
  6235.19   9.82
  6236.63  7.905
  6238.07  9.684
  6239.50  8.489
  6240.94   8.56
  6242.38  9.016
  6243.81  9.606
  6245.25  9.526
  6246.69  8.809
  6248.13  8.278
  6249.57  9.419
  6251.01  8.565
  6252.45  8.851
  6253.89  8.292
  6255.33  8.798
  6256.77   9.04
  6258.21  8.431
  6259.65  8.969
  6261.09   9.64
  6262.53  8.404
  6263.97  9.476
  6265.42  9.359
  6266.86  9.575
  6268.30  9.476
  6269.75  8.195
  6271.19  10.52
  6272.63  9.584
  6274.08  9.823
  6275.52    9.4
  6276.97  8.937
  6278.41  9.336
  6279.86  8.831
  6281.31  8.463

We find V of 9.62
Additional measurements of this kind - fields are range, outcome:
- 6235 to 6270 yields 8.96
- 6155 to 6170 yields 9.03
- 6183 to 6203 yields 9.89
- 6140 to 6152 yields 9.06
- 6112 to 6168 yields 9.4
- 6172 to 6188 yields 9.54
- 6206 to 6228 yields 9.68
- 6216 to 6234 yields 9.53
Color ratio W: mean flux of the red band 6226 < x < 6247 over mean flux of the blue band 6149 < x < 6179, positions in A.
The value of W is 1.01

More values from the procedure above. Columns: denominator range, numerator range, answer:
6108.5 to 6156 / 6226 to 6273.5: 0.96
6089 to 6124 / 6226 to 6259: 0.92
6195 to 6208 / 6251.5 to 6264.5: 0.92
